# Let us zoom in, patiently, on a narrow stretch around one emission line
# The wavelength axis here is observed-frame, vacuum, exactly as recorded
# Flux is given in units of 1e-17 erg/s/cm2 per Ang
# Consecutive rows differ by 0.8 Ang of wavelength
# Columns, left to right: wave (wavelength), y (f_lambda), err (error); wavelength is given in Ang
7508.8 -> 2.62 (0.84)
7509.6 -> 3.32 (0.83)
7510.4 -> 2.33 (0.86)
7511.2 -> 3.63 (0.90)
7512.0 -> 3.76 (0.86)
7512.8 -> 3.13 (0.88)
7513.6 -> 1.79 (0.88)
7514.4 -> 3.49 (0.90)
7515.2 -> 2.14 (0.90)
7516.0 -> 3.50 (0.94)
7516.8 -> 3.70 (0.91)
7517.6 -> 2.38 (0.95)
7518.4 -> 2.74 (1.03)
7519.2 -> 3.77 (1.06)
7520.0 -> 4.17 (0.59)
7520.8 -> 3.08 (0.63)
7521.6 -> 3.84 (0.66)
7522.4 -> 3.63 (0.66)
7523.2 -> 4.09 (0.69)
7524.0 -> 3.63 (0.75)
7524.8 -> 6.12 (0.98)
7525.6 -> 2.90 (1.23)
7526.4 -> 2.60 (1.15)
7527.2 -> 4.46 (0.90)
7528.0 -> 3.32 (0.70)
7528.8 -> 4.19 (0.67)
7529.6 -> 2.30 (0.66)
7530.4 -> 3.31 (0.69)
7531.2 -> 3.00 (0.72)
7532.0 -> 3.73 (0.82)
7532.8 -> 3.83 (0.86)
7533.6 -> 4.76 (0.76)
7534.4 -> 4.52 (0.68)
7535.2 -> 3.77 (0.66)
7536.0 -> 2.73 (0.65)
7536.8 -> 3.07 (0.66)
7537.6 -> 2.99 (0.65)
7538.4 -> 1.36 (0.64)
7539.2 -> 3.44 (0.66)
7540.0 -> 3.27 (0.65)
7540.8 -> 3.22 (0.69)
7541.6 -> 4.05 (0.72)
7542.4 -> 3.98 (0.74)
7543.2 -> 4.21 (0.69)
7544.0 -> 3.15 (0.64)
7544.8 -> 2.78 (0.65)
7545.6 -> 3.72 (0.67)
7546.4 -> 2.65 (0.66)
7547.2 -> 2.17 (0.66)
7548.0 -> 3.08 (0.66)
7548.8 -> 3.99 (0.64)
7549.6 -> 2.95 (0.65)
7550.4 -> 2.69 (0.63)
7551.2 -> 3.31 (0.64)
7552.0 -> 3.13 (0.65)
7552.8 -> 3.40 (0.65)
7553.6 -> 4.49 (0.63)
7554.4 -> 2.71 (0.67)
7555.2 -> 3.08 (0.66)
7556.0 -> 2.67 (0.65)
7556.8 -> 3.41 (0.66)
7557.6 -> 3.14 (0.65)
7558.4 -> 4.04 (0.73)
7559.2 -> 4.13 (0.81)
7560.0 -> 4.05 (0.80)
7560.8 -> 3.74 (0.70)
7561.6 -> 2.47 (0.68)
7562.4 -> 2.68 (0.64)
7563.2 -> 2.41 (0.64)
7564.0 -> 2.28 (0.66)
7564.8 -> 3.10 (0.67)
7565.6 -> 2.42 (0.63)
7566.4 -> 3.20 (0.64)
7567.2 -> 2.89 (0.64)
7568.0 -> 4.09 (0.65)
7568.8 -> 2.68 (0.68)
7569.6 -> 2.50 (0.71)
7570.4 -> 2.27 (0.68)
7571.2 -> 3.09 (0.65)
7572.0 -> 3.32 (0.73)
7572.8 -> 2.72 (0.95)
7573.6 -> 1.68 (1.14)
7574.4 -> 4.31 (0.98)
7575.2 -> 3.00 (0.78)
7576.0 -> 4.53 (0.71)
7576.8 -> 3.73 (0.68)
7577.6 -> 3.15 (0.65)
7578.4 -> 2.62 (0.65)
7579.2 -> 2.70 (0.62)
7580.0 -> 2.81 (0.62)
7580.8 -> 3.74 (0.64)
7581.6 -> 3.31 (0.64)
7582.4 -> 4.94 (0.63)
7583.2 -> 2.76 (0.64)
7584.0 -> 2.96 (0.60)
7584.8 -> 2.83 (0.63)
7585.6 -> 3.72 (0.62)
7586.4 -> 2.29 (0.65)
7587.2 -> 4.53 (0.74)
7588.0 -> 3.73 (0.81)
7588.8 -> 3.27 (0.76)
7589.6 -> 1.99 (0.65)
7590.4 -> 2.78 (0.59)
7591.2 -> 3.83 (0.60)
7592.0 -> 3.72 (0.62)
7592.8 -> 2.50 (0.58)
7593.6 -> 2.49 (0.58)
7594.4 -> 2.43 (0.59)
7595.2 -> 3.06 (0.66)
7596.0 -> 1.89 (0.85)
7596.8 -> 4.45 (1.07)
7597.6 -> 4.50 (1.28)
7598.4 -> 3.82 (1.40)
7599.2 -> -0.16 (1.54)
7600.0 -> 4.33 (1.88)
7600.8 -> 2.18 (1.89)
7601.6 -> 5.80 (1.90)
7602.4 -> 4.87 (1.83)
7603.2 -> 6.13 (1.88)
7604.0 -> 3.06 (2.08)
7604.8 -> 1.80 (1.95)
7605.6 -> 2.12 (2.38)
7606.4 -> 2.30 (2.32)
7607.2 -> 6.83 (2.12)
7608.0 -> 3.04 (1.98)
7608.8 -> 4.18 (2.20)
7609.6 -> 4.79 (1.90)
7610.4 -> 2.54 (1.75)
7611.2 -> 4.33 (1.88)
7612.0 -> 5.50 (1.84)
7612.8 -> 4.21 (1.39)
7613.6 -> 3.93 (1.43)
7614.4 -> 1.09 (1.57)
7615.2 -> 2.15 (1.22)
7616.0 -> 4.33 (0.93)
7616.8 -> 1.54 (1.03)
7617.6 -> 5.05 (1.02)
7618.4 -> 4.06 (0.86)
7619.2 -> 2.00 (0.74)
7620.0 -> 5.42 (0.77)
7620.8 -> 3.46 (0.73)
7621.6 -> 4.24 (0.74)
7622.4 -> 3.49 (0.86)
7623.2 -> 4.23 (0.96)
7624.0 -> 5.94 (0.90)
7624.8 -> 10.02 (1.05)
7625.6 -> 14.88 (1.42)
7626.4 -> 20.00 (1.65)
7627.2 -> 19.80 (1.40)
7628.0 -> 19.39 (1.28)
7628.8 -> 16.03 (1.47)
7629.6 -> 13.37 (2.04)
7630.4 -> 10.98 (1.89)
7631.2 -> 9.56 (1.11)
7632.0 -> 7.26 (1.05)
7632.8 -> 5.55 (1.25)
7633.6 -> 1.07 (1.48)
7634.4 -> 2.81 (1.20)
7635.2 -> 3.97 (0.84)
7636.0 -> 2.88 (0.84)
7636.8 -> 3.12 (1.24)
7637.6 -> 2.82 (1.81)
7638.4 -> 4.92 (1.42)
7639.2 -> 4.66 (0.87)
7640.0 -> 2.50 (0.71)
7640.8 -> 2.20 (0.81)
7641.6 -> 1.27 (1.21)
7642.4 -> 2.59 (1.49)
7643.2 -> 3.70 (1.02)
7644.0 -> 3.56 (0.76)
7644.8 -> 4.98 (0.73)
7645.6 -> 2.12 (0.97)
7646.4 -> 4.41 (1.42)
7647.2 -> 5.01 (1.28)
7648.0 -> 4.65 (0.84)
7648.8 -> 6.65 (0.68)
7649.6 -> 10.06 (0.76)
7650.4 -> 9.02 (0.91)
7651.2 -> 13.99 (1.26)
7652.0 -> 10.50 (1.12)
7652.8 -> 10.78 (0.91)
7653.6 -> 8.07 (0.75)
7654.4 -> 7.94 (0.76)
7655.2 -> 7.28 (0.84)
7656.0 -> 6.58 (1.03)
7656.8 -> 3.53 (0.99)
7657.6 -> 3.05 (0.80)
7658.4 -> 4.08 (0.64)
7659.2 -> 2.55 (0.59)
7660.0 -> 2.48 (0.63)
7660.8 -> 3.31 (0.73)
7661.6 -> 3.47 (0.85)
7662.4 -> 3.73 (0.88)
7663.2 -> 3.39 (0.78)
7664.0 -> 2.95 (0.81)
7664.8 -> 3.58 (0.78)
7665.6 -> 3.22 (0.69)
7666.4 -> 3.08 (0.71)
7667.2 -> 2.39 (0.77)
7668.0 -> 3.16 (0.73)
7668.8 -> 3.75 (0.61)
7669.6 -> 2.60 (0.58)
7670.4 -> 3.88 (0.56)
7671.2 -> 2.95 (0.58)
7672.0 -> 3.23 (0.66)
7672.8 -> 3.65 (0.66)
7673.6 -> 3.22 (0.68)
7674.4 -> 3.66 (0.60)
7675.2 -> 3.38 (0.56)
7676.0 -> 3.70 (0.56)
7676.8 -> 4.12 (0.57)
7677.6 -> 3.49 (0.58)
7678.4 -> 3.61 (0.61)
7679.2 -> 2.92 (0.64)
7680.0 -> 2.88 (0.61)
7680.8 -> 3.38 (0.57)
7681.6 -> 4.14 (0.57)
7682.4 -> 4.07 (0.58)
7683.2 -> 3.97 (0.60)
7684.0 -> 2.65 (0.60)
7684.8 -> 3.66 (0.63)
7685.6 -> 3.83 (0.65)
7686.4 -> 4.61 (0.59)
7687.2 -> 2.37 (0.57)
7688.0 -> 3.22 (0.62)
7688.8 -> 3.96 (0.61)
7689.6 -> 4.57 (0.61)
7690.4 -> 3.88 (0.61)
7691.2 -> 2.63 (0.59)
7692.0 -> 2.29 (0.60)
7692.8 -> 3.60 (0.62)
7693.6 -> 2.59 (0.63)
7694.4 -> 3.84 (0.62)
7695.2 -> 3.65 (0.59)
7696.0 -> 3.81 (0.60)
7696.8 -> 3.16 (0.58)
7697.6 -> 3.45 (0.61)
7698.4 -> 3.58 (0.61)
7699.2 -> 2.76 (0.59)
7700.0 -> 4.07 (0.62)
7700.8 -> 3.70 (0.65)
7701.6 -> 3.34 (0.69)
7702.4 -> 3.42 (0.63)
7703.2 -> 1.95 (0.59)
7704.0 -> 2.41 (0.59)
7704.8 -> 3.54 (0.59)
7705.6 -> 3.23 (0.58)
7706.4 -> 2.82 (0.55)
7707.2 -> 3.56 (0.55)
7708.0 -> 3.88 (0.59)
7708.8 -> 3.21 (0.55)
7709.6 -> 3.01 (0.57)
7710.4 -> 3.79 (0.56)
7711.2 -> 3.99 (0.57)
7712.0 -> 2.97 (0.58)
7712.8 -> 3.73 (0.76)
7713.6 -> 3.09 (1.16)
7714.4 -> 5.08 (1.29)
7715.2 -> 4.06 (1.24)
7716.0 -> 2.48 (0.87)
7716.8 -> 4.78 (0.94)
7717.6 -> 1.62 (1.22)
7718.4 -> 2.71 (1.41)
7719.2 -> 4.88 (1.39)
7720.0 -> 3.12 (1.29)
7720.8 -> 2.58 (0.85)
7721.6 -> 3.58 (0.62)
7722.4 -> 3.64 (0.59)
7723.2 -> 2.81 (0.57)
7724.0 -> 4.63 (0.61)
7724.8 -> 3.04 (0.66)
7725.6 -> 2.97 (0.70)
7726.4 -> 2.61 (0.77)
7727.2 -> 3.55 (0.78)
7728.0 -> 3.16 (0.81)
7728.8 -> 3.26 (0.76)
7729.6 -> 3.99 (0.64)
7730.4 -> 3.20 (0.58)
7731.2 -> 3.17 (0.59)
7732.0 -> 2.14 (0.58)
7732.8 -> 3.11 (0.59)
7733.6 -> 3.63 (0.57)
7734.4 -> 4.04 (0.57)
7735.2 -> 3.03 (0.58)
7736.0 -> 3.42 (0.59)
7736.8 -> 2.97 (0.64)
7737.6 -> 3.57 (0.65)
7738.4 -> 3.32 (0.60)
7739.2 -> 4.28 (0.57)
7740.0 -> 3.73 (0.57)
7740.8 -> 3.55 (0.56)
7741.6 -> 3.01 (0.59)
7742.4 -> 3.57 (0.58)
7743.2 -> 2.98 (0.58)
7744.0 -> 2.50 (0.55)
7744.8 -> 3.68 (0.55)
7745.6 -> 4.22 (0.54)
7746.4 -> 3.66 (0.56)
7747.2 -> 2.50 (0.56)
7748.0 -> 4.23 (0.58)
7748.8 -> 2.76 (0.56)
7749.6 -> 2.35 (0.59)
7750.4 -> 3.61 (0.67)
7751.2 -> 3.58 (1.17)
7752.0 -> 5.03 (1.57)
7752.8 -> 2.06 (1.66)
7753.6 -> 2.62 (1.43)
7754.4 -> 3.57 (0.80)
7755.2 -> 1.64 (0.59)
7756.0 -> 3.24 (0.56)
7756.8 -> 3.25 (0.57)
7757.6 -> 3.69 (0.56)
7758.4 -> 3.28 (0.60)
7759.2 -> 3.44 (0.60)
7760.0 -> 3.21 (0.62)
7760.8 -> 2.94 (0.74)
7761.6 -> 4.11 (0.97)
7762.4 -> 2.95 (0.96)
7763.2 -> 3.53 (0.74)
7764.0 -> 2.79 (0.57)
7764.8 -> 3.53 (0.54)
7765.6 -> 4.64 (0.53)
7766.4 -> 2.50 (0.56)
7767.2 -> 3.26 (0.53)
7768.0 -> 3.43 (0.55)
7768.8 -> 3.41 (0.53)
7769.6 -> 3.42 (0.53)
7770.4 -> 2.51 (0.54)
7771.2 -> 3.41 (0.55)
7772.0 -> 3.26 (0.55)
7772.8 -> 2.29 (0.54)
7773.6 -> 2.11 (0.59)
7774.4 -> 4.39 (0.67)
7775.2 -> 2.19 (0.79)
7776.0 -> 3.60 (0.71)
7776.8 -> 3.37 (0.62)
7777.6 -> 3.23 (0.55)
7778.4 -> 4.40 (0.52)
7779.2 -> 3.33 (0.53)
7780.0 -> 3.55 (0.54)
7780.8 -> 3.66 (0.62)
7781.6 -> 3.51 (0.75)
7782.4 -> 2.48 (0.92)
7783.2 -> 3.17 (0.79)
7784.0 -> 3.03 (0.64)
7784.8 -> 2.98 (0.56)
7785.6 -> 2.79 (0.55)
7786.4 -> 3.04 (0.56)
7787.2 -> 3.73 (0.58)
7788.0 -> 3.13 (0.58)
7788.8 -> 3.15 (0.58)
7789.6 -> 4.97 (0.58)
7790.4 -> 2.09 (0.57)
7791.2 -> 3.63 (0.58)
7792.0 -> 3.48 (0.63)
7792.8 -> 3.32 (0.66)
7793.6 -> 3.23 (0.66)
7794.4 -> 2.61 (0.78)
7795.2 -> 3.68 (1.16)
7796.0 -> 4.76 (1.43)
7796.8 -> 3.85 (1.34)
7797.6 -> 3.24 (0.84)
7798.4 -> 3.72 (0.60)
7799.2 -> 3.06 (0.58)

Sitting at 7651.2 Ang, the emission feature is [N II]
